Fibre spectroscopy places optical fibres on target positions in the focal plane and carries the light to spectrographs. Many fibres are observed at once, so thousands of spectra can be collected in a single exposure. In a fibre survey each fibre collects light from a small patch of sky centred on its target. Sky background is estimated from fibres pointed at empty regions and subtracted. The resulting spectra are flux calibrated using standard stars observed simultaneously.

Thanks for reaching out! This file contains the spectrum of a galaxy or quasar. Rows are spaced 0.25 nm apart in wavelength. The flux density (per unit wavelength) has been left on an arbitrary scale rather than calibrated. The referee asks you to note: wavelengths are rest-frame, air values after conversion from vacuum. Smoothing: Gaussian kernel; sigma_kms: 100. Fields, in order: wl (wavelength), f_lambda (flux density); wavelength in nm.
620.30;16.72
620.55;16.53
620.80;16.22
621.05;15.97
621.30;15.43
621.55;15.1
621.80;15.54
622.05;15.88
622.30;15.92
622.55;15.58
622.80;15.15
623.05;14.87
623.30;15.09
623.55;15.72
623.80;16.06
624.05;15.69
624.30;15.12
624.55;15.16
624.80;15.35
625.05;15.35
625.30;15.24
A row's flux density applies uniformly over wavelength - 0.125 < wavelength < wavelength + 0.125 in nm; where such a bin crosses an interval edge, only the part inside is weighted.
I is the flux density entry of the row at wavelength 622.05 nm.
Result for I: 15.88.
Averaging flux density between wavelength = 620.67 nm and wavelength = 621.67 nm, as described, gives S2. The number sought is 15.7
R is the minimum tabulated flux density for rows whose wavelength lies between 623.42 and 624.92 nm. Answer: 15.12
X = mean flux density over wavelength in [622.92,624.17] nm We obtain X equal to 15.5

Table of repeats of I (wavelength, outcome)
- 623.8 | 16.06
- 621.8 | 15.54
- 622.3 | 15.92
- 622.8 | 15.15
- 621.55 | 15.1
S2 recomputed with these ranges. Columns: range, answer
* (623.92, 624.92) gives 15.3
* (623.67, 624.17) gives 15.9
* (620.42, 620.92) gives 16.4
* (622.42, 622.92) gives 15.4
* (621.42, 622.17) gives 15.5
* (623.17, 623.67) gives 15.4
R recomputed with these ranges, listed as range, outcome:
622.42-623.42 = 14.87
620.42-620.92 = 16.22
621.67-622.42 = 15.54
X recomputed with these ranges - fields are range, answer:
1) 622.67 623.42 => 15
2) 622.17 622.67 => 15.8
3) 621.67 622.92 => 15.6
